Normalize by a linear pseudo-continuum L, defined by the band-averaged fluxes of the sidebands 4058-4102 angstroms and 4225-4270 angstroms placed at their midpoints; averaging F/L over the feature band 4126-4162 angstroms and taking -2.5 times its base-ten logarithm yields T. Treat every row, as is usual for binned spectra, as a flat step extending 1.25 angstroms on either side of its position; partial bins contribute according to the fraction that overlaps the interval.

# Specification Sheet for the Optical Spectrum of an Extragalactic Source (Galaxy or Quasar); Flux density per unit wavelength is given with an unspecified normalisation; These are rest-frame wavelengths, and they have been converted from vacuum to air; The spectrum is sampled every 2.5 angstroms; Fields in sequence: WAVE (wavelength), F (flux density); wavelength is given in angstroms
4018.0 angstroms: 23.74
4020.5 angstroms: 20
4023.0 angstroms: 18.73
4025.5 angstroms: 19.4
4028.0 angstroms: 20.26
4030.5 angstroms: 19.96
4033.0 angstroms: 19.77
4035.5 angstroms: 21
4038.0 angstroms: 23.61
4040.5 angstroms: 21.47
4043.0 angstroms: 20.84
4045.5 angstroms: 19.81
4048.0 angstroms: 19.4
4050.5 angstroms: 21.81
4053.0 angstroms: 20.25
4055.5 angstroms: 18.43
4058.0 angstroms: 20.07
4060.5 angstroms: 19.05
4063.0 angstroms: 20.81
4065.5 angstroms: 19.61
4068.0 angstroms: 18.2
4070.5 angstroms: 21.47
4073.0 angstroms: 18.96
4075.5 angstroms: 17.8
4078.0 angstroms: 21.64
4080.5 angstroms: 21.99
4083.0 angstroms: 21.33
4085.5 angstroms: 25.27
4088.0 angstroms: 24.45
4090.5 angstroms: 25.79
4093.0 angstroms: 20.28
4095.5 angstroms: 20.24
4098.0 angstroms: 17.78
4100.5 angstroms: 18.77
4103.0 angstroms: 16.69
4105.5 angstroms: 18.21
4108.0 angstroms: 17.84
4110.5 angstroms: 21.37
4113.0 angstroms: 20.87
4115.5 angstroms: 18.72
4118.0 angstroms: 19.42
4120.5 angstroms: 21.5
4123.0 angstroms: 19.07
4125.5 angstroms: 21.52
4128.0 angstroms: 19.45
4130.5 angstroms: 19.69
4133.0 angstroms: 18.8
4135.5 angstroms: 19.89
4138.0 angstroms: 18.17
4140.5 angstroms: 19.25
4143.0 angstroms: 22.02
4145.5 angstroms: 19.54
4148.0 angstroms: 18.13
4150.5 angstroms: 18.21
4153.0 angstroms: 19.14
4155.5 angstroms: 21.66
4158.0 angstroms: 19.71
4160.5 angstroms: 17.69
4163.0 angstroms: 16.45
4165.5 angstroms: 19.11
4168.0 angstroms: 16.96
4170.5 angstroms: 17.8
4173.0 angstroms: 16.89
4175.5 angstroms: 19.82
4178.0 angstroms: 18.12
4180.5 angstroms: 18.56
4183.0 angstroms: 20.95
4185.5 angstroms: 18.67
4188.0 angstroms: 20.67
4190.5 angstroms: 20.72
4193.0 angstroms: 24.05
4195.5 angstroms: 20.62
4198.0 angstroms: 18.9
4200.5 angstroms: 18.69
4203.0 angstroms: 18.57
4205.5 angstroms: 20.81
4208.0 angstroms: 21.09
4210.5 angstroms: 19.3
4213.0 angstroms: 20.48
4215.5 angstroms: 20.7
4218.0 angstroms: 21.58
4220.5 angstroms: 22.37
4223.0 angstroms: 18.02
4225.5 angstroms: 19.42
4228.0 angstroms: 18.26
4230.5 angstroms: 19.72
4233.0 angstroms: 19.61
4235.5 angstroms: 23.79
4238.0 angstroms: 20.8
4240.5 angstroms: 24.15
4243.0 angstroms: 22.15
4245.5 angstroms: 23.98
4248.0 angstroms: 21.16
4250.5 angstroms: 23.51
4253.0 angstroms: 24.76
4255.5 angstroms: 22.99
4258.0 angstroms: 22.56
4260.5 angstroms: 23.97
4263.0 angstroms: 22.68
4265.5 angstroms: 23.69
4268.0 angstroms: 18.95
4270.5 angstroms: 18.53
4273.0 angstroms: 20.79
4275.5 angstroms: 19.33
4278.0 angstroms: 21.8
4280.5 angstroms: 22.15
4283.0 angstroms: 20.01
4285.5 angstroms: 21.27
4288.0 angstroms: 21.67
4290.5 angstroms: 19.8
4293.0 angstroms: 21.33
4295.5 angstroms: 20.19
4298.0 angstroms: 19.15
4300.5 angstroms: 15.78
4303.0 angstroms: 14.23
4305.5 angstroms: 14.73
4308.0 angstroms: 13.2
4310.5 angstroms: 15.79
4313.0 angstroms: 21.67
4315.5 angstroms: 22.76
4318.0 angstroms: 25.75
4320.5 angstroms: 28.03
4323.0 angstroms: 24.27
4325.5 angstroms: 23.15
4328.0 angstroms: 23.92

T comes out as 0.10 mag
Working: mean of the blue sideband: 20.7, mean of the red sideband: 22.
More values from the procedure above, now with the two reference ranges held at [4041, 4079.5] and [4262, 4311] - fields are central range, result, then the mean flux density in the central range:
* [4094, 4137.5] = 0.021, 19.4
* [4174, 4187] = 0.021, 19.2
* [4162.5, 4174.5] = 0.121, 17.6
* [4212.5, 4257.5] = -0.113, 21.6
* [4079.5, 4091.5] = -0.195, 23.8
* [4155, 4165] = 0.054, 18.7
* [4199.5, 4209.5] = -0.016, 19.8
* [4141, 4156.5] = -0.003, 19.7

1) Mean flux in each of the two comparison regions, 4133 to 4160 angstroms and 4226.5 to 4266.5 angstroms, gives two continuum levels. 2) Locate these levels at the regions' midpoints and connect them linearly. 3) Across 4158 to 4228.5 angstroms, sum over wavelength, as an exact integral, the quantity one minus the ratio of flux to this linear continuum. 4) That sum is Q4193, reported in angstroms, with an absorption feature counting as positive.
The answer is 4.5 angstroms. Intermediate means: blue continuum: 19.5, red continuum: 22.3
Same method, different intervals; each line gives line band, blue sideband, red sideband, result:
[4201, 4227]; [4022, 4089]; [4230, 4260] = 2.4 angstroms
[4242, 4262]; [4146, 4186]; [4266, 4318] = -4.2 angstroms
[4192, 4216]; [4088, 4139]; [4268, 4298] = -0.1 angstroms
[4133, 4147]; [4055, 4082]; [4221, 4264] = 0.7 angstroms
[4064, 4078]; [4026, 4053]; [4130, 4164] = 0.6 angstroms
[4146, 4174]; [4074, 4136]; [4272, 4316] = 2.2 angstroms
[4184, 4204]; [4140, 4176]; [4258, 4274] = -0.4 angstroms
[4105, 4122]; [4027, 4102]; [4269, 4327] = 0.7 angstroms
